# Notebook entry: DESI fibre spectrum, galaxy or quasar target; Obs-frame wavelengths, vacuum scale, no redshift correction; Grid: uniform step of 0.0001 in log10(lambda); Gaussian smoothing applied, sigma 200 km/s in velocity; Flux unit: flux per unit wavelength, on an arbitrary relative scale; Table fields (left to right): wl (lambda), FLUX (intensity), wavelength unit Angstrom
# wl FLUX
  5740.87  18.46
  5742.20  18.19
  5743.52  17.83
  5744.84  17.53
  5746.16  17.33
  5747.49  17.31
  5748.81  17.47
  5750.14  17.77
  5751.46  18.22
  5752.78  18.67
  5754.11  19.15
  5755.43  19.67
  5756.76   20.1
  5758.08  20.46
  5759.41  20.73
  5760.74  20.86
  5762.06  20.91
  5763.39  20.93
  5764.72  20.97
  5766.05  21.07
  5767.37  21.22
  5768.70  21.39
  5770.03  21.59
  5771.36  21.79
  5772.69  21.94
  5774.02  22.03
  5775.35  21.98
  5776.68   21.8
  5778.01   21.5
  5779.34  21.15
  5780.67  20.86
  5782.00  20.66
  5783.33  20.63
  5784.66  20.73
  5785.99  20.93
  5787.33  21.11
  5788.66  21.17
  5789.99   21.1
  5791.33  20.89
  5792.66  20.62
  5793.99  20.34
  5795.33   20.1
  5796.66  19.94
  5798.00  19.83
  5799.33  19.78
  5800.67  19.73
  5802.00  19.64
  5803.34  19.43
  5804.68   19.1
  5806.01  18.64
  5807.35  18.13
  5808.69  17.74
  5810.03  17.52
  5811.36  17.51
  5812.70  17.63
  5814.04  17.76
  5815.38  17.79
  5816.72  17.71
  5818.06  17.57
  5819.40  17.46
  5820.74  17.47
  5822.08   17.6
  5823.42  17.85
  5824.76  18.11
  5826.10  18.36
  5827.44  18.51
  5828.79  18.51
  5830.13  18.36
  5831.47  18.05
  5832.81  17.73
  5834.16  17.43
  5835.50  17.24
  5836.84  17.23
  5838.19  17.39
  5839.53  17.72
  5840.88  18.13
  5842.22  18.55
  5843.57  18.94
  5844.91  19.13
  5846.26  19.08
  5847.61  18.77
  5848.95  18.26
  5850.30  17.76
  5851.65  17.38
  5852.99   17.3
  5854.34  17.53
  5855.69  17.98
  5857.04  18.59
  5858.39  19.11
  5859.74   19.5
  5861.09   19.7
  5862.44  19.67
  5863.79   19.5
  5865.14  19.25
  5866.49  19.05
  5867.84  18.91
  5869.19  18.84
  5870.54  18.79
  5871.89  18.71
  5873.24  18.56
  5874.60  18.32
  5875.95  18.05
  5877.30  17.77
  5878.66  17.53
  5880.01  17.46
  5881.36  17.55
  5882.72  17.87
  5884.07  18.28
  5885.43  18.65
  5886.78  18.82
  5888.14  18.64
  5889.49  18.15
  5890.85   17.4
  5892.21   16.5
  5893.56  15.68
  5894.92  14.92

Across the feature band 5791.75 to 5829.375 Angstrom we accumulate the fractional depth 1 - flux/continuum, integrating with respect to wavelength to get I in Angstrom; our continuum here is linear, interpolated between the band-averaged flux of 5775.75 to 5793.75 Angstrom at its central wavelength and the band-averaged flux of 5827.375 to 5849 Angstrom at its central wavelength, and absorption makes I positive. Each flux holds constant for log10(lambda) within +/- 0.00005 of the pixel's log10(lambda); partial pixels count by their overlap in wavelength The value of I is 2.01 Angstrom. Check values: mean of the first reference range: 21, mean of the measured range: 18.6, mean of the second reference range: 18.2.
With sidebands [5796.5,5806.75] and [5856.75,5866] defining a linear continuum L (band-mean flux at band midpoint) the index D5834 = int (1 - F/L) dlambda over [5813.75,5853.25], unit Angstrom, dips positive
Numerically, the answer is 2.9 Angstrom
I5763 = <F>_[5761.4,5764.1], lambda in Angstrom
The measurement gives 20.9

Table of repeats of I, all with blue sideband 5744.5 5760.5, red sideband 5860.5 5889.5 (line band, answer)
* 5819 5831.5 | 0.4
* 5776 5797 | -2.4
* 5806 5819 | 0.6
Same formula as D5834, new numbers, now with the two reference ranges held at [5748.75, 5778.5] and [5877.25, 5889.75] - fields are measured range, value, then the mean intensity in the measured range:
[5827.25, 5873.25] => 0.8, 18.4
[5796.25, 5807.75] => 0.2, 19.4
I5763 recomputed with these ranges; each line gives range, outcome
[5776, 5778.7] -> 21.7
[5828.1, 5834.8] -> 18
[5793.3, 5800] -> 20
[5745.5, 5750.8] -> 17.5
